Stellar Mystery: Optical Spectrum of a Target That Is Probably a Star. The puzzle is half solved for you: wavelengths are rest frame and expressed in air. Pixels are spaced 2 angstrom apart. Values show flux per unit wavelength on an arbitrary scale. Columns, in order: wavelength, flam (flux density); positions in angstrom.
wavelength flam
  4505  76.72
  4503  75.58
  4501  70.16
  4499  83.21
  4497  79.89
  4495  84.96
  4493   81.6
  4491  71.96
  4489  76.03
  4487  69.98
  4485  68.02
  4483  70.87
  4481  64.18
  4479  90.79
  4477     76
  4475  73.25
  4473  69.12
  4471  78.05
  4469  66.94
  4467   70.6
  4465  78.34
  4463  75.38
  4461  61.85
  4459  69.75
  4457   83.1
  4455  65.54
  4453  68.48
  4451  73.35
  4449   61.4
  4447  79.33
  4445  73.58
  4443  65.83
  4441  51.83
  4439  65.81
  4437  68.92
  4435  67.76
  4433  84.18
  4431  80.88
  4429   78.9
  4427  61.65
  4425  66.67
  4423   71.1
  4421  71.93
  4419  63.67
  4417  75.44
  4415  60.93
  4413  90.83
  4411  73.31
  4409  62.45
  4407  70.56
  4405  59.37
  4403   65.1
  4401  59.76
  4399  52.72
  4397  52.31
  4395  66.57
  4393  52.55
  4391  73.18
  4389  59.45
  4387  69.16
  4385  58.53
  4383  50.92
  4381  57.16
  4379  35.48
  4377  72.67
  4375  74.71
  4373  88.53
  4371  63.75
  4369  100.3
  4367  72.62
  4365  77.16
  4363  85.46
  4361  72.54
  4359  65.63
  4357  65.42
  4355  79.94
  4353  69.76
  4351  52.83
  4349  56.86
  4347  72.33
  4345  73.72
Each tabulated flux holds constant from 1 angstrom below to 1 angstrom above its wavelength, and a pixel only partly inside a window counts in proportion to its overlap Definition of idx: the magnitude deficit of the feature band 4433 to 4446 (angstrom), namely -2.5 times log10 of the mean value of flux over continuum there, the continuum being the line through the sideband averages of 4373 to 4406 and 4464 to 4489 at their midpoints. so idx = 0.01 mag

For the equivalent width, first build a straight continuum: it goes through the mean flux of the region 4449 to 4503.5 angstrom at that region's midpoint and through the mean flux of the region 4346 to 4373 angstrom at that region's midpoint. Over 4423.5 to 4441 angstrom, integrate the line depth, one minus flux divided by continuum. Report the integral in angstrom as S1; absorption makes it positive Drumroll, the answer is 0.6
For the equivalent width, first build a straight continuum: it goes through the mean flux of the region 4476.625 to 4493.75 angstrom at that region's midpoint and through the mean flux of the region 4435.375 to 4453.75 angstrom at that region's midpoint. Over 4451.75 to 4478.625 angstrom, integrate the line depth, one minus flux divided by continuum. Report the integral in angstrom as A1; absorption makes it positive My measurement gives -0.6 angstrom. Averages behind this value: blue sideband 67.6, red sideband 74.2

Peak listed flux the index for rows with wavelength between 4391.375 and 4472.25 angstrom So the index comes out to 90.83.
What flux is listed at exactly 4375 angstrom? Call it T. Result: 74.71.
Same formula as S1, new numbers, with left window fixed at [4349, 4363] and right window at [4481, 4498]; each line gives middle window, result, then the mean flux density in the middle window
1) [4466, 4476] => 0.3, 71.6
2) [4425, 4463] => 1.2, 70.2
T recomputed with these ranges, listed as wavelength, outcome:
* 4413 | 90.83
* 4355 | 79.94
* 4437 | 68.92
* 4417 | 75.44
